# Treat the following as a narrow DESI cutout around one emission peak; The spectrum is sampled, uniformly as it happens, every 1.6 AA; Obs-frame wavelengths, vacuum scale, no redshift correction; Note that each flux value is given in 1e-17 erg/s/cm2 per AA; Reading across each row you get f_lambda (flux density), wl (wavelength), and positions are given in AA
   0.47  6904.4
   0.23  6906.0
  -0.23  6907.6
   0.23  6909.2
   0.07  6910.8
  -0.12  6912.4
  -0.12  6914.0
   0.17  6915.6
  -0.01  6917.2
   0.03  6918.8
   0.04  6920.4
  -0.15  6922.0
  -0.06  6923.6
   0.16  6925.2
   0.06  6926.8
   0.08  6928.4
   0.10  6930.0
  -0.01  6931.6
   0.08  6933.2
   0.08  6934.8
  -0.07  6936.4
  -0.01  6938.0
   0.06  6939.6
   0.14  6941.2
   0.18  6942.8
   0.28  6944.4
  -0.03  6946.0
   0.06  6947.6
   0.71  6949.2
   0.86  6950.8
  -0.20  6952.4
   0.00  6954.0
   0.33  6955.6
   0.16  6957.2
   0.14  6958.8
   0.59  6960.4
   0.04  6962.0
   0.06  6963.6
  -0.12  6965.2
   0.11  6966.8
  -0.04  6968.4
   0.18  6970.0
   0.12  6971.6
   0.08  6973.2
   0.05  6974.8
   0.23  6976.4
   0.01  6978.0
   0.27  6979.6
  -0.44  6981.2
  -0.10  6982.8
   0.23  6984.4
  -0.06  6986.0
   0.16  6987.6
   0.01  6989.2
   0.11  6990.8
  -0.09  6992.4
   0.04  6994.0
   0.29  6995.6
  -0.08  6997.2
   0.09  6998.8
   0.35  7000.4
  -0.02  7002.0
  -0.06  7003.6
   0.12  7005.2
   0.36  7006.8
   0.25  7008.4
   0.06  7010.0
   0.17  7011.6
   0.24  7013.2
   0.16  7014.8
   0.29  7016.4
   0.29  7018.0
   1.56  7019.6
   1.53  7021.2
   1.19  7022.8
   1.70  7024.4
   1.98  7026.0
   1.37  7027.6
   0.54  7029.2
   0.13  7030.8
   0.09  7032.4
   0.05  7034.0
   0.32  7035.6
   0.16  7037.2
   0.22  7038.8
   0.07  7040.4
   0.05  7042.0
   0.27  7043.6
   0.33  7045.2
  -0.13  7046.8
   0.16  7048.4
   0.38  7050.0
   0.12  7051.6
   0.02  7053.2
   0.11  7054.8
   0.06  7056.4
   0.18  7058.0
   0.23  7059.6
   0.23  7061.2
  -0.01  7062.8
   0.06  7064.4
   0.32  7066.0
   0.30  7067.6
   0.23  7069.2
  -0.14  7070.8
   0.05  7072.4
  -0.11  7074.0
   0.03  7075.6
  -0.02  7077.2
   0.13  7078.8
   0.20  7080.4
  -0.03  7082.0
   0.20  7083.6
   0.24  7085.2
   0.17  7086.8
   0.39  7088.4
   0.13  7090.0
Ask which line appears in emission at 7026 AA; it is [O II]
